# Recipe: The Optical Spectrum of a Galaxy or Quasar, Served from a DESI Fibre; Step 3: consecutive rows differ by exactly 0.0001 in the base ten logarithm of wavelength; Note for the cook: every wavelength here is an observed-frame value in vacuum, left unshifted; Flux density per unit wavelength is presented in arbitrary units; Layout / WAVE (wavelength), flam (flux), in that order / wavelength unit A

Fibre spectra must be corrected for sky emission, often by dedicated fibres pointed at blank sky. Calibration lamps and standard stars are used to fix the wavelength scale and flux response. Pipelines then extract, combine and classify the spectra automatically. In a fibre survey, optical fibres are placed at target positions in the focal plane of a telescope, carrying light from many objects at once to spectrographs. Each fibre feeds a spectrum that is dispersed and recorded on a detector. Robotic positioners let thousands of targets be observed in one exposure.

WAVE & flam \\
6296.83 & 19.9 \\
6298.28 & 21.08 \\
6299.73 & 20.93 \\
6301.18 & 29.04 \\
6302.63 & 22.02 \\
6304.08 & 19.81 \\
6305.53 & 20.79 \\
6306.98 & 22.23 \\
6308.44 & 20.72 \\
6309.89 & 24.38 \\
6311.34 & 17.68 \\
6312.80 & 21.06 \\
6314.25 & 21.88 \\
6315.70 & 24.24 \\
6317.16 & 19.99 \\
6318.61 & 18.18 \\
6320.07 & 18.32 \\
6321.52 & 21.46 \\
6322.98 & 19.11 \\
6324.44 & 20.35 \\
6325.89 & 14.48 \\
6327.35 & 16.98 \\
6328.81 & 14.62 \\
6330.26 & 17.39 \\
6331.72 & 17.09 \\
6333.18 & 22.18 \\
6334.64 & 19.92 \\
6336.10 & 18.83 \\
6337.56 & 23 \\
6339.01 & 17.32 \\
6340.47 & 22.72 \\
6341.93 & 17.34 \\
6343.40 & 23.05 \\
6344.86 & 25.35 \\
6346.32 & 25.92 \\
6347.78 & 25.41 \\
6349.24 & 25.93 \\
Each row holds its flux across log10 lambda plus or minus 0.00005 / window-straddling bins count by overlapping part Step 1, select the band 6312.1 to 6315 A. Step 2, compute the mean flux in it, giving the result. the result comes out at 21.6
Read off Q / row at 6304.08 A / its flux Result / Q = 19.81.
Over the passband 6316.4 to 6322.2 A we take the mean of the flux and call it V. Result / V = 19.5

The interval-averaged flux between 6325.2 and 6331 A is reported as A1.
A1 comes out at 15.9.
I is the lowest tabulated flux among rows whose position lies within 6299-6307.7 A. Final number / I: 19.81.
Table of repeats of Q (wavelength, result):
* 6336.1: 18.83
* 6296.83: 19.9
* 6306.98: 22.23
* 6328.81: 14.62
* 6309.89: 24.38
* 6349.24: 25.93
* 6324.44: 20.35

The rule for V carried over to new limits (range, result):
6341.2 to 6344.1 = 20.1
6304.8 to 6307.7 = 21.5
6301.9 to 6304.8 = 21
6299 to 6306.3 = 22.5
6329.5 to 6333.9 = 18.9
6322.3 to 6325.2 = 19.7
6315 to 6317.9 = 22.1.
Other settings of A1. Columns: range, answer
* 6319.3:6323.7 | 19.6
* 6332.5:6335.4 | 21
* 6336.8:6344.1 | 20.7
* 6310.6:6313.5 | 19.4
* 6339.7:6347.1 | 22.8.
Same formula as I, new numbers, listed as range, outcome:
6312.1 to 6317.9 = 19.99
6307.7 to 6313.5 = 17.68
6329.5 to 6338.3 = 17.09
